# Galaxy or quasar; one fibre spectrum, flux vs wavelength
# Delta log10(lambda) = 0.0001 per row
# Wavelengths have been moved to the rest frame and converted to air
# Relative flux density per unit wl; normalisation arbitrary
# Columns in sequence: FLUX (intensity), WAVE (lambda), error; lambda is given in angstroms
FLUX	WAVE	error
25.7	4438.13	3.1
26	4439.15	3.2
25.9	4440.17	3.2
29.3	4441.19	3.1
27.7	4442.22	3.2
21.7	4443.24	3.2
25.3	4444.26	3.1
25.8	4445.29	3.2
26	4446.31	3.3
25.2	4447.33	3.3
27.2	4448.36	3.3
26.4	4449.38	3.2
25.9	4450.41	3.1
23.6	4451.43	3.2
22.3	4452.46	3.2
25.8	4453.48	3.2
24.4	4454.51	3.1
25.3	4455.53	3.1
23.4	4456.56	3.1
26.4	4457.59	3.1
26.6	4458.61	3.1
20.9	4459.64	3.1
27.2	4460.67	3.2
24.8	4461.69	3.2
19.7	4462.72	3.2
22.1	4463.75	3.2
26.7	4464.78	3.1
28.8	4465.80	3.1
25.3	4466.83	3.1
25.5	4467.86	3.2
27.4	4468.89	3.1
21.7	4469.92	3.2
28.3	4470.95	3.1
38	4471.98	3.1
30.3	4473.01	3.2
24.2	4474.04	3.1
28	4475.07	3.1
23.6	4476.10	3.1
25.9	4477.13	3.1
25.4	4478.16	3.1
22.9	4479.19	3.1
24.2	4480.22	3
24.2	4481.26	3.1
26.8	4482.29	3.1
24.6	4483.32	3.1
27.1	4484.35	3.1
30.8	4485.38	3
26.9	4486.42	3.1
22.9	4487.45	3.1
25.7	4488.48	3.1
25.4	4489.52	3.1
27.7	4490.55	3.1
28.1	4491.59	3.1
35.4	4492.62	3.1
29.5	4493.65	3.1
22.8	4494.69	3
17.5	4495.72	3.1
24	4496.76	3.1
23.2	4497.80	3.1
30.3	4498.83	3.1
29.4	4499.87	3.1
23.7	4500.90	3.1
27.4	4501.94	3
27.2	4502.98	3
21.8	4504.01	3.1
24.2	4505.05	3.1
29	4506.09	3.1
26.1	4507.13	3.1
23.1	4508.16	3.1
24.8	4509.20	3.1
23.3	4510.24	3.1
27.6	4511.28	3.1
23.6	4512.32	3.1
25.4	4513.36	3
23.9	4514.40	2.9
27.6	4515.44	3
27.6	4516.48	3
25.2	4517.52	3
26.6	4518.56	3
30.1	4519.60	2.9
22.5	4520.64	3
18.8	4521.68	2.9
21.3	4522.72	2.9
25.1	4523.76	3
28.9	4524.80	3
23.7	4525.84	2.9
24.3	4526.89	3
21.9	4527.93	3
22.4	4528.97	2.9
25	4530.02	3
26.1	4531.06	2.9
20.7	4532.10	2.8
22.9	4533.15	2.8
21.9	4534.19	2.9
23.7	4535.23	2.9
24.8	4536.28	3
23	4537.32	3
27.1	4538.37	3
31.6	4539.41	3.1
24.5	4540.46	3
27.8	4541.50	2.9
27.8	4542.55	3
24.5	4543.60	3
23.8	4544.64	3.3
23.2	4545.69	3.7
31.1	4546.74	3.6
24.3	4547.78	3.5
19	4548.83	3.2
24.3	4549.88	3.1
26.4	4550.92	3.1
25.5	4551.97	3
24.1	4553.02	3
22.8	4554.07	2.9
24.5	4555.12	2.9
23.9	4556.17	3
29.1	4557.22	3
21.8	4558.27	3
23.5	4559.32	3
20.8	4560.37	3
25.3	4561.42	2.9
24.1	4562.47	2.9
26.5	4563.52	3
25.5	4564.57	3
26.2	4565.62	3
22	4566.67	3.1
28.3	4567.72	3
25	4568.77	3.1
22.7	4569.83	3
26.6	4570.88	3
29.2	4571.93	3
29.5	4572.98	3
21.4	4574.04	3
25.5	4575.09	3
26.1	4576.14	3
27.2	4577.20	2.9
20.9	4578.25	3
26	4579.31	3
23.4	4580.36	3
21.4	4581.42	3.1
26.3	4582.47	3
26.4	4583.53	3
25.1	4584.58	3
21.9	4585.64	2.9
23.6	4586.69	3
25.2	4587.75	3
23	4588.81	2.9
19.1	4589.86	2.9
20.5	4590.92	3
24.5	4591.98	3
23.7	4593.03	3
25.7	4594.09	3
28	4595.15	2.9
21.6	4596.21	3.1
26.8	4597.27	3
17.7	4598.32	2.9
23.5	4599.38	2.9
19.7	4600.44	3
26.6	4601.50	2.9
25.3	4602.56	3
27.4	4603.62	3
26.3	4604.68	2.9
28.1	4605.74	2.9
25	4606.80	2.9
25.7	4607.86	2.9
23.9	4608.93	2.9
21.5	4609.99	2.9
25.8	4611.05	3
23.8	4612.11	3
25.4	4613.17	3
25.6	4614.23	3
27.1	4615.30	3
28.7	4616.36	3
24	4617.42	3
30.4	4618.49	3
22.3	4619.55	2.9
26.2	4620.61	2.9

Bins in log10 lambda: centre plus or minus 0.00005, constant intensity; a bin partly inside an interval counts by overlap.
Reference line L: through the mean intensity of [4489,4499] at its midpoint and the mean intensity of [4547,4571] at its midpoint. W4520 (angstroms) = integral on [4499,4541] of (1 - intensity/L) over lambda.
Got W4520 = 0.9 angstroms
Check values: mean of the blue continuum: 26.3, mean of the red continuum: 24.5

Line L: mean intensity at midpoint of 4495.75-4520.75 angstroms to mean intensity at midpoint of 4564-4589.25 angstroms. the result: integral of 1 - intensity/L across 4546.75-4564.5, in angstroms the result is 0.56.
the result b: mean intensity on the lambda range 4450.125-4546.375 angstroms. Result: 25.4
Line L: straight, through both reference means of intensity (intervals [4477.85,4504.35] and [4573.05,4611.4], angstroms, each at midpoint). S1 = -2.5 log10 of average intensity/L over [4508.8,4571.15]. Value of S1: 0.016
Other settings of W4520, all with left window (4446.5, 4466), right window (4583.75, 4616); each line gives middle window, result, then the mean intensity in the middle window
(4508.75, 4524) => -0.2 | 24.9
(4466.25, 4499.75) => -2.3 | 26.4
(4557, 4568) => -0.1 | 24.6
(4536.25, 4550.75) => -0.6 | 25.5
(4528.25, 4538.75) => 0.4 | 23.7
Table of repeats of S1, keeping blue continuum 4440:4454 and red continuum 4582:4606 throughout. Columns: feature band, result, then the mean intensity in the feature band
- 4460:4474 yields -0.046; 26.5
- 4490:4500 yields -0.067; 26.7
